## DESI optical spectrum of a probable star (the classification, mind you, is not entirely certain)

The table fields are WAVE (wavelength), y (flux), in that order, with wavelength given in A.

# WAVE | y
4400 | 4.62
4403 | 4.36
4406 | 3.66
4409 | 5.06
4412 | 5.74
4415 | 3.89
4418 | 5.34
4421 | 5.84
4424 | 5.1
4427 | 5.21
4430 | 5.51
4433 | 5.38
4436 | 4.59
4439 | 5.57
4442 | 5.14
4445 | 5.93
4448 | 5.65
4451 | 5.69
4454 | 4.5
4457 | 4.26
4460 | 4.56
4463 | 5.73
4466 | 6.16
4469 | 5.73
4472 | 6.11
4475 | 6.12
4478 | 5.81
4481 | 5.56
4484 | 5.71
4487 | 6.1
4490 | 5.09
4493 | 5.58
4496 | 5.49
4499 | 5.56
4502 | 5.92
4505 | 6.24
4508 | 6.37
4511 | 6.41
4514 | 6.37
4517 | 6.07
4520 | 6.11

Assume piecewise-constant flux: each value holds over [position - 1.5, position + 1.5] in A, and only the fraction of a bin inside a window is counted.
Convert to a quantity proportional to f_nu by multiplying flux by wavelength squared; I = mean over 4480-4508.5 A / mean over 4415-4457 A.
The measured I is 1.1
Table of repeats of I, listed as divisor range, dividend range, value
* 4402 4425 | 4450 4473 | 1.11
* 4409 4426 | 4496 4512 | 1.21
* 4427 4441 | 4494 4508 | 1.15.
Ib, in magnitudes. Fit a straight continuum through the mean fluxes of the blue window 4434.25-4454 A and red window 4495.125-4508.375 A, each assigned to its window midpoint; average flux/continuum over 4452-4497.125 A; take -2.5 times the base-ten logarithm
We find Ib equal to 0.03 mag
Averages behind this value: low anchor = 5.36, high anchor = 5.9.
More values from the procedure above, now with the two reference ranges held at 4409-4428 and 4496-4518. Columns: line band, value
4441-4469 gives 0.05 mag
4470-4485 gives -0.01 mag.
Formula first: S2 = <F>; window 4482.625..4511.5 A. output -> 5.83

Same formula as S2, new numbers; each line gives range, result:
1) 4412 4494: 5.41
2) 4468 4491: 5.79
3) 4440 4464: 5.18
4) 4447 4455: 5.31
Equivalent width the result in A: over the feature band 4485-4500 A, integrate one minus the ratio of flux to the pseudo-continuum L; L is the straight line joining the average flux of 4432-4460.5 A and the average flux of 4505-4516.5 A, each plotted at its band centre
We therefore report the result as 1.1 A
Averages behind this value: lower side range 5.14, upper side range 6.34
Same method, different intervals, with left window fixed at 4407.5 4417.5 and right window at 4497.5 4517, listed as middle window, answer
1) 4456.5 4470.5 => 0.6 A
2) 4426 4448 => -0.4 A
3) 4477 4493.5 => 0.6 A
